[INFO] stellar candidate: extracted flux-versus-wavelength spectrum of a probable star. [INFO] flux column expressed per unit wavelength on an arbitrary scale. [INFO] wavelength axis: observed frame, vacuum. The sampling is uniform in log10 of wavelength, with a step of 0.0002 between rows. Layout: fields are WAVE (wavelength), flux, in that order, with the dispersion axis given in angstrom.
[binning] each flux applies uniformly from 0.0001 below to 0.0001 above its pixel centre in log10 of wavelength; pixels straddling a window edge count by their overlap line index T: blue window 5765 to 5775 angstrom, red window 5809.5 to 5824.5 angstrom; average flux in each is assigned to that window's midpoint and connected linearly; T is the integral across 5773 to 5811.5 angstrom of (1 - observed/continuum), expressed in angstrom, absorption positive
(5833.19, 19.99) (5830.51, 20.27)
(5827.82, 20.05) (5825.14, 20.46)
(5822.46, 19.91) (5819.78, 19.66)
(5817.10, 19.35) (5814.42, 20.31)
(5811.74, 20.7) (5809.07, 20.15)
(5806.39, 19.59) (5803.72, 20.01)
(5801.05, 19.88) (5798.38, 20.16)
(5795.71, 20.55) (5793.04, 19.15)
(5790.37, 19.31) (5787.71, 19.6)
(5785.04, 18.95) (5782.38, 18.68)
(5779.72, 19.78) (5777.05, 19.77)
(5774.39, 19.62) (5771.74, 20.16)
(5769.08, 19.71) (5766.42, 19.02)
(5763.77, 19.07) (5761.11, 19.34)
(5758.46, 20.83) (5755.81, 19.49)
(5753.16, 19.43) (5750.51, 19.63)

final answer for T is 0.3 angstrom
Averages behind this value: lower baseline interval 19.6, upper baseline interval 20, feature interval 19.7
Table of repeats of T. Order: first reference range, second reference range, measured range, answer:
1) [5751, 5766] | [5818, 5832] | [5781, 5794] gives 0.43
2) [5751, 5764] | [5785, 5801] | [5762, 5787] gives 0.33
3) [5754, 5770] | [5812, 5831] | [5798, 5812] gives -0.09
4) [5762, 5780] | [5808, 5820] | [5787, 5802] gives 0.05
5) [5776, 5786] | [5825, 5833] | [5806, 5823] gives -0.04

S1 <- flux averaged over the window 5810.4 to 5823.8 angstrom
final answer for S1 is 20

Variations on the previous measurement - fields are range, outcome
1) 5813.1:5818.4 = 19.8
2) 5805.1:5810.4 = 19.9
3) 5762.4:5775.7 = 19.5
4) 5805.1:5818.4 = 20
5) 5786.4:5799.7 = 19.8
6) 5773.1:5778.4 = 19.7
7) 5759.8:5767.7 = 19.1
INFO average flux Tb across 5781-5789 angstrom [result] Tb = 19.1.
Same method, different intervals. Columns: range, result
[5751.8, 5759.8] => 19.9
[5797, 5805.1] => 20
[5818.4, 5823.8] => 19.8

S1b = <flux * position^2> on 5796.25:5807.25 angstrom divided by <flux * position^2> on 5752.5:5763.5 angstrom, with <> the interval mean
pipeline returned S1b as 1.0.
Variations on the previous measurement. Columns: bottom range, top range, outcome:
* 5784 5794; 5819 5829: 1.05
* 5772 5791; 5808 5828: 1.05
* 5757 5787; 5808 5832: 1.05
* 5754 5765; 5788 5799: 1.02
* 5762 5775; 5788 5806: 1.03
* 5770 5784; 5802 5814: 1.04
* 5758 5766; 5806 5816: 1.05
